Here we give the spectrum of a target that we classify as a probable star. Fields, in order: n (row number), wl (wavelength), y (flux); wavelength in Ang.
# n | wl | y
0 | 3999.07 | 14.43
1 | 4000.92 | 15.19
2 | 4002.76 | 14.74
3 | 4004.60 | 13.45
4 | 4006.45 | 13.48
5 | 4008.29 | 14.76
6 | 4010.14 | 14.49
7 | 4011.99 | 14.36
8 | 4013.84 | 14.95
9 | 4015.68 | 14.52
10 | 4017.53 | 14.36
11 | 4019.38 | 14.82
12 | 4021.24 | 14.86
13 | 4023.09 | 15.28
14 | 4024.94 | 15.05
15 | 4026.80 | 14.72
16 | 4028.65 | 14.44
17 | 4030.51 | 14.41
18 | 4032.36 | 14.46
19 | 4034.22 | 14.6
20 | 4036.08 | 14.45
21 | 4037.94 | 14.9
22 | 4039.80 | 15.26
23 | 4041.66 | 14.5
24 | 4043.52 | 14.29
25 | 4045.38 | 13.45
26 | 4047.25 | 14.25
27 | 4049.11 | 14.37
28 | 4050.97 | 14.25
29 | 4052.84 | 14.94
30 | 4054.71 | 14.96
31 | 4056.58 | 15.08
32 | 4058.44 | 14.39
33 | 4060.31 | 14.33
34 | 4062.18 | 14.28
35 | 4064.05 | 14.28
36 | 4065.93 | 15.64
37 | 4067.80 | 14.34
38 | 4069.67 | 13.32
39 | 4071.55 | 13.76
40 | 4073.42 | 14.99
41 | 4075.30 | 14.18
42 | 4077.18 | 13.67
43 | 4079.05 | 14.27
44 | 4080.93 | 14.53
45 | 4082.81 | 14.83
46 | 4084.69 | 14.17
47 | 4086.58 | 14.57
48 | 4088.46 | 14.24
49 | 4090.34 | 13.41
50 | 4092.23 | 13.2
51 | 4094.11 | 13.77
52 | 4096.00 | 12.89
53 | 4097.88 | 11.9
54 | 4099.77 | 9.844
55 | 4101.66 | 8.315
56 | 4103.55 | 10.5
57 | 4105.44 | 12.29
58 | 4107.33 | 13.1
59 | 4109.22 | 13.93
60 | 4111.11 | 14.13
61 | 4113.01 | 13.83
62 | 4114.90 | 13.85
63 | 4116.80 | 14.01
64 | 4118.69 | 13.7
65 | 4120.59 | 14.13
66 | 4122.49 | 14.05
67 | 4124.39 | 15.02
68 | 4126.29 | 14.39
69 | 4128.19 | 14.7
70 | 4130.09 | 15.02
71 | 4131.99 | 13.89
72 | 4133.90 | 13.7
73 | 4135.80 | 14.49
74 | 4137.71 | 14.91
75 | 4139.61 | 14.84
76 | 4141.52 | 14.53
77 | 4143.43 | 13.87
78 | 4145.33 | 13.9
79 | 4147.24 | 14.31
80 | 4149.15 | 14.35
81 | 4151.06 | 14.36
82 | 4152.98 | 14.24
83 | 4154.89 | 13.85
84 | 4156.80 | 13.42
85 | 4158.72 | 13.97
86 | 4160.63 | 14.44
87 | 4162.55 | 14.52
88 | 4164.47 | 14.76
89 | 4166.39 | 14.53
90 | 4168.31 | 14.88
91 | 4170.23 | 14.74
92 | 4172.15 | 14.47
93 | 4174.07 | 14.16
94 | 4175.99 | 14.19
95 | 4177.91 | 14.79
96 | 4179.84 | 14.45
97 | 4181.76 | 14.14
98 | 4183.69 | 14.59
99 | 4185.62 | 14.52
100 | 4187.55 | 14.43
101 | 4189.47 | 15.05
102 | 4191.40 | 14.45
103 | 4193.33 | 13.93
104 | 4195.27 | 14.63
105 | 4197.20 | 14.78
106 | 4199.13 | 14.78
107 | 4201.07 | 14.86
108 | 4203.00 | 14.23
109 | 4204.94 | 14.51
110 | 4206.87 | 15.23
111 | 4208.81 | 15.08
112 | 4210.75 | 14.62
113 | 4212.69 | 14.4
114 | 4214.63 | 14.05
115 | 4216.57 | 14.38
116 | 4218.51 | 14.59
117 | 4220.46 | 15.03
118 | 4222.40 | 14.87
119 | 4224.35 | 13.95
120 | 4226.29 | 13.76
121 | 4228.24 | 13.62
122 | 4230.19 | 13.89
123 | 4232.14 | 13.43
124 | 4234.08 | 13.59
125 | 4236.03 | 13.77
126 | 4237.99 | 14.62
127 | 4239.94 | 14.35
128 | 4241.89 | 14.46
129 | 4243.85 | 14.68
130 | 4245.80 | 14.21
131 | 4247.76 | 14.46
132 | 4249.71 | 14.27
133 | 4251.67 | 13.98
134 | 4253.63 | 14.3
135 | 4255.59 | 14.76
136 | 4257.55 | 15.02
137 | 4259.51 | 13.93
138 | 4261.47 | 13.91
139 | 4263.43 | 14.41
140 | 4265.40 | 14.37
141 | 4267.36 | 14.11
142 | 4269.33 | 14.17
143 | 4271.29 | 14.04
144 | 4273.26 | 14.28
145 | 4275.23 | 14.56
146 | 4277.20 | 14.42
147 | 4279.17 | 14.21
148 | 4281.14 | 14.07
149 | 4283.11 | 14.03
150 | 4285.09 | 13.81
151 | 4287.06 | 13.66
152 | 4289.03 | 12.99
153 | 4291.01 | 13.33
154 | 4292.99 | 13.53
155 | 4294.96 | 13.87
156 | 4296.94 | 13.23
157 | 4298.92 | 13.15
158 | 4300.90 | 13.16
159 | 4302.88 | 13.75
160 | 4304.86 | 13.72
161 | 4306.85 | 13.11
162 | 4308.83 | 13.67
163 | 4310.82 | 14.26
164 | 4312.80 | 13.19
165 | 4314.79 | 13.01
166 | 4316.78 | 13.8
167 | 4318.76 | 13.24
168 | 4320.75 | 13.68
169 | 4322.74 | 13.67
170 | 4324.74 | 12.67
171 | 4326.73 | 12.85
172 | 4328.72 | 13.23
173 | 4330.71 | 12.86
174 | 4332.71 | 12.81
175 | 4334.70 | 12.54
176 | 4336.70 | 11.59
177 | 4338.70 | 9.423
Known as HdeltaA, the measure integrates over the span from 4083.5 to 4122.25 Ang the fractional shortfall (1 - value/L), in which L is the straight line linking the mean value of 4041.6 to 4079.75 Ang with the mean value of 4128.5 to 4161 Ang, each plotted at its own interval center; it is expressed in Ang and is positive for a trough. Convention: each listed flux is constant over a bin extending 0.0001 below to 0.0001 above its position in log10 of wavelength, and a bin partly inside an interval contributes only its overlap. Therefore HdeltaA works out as 3.5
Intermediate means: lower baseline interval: 14.4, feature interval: 13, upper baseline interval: 14.2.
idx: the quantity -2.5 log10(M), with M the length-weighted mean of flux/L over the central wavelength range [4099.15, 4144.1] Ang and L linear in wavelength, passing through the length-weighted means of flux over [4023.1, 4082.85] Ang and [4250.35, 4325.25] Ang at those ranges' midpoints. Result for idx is 0.056 mag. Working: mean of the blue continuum 14.5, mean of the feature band 13.6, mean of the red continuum 13.8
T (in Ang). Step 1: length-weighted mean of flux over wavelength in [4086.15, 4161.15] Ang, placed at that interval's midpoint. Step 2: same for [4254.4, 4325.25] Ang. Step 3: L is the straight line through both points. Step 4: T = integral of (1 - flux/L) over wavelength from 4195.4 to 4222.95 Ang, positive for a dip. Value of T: -1.9 Ang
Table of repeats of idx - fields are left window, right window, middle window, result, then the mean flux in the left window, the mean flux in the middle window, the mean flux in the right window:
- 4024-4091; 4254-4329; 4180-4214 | -0.042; 14.4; 14.6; 13.8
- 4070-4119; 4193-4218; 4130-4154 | -0.036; 13.3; 14.3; 14.6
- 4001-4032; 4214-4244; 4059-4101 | 0.050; 14.6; 13.8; 14.2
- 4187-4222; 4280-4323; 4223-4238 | 0.041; 14.6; 13.8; 13.5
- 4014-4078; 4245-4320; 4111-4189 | -0.006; 14.5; 14.3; 13.9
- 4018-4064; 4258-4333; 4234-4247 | -0.032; 14.6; 14.3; 13.7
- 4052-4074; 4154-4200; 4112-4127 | 0.028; 14.5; 14.1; 14.4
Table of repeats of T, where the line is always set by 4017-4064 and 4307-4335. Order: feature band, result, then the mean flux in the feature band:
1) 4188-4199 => -0.6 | 14.6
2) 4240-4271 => -1.7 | 14.3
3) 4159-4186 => -1.0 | 14.5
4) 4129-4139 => -0.2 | 14.4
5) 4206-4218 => -0.7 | 14.6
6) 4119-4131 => -0.3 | 14.5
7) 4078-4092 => 0.1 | 14.2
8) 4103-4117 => 1.0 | 13.2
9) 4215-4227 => -0.6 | 14.4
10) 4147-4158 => 0.0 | 14.1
